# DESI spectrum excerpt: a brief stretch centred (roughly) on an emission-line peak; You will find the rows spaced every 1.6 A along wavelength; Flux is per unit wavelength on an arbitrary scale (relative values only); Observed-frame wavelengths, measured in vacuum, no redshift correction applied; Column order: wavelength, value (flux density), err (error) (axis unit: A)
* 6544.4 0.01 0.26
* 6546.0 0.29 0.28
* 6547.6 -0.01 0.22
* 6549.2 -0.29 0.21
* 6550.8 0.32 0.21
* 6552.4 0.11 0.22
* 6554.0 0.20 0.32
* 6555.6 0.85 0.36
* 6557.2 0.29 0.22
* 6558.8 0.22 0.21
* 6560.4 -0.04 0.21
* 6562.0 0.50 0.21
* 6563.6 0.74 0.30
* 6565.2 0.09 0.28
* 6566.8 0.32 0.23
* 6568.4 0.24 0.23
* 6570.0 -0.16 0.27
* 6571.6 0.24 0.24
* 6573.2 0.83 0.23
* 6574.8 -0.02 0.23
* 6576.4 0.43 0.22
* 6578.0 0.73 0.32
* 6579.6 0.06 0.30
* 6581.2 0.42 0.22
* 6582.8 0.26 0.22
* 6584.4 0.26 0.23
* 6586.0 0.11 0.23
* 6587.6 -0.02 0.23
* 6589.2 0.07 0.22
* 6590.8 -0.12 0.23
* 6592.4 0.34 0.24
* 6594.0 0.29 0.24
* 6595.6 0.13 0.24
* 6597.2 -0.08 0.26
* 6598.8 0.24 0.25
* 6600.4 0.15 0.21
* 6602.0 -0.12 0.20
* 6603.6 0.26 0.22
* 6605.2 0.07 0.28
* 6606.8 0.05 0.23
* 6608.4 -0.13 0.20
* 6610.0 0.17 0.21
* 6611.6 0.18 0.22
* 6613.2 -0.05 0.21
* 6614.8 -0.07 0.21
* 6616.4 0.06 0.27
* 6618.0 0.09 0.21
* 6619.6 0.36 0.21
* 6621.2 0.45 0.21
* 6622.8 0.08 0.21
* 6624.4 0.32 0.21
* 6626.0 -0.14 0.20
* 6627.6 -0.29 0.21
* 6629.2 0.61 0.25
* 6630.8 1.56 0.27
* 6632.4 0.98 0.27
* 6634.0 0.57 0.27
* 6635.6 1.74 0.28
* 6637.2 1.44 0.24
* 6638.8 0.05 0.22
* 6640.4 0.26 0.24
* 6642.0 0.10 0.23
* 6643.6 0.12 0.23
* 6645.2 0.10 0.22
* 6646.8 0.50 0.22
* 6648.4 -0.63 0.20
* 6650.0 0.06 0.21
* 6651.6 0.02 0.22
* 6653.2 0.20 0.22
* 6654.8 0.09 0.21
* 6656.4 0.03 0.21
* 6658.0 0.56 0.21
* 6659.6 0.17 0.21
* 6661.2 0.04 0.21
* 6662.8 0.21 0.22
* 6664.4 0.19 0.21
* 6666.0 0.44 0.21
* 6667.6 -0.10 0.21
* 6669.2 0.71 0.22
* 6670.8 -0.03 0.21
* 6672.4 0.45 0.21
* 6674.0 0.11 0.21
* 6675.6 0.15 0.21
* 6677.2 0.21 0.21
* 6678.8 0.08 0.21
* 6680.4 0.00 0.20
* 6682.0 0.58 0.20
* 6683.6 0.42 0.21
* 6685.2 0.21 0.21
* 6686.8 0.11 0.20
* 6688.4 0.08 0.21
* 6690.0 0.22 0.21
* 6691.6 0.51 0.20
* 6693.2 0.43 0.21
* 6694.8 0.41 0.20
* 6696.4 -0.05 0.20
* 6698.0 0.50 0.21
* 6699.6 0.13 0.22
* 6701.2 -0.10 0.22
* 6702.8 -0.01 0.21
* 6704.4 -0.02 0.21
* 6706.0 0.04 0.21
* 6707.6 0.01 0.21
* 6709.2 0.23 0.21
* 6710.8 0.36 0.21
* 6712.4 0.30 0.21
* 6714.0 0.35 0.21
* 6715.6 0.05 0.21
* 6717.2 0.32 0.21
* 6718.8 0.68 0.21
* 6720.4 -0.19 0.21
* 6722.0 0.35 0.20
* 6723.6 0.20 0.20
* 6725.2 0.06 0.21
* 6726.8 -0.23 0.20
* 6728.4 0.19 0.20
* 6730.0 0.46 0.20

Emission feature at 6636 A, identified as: [O II]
